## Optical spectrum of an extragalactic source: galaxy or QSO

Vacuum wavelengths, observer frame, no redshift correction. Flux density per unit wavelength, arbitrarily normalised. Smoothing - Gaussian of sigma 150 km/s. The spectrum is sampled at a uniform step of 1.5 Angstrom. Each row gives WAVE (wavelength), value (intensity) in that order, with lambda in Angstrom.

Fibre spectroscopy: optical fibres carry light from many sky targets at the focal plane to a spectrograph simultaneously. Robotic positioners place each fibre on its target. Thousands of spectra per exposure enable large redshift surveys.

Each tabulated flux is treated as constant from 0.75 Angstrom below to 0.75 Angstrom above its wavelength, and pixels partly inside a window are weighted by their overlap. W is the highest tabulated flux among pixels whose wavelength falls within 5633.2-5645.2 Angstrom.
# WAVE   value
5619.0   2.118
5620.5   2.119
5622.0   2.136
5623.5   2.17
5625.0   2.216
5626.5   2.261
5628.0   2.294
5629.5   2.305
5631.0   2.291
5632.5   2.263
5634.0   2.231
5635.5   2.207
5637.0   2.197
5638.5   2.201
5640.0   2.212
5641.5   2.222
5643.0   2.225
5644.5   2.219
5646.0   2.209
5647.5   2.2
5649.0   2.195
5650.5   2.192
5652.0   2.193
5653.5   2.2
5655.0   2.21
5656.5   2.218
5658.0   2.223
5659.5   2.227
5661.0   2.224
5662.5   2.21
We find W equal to 2.231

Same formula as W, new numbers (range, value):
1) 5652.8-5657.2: 2.218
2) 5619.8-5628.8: 2.294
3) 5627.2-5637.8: 2.305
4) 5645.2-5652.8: 2.209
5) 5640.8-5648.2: 2.225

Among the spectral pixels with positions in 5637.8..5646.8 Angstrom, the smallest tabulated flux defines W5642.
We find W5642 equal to 2.201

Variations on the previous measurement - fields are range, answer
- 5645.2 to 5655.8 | 2.192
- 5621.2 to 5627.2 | 2.136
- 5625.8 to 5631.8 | 2.261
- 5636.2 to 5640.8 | 2.197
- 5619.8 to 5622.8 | 2.119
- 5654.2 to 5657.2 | 2.21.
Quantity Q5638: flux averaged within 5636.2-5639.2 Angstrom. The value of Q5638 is 2.2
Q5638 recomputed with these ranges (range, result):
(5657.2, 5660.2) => 2.22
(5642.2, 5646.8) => 2.22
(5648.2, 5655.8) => 2.2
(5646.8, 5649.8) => 2.2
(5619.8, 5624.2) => 2.14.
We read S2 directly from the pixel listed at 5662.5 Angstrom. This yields 2.21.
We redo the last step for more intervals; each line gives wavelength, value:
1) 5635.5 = 2.207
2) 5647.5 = 2.2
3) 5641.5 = 2.222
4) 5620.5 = 2.119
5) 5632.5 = 2.263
